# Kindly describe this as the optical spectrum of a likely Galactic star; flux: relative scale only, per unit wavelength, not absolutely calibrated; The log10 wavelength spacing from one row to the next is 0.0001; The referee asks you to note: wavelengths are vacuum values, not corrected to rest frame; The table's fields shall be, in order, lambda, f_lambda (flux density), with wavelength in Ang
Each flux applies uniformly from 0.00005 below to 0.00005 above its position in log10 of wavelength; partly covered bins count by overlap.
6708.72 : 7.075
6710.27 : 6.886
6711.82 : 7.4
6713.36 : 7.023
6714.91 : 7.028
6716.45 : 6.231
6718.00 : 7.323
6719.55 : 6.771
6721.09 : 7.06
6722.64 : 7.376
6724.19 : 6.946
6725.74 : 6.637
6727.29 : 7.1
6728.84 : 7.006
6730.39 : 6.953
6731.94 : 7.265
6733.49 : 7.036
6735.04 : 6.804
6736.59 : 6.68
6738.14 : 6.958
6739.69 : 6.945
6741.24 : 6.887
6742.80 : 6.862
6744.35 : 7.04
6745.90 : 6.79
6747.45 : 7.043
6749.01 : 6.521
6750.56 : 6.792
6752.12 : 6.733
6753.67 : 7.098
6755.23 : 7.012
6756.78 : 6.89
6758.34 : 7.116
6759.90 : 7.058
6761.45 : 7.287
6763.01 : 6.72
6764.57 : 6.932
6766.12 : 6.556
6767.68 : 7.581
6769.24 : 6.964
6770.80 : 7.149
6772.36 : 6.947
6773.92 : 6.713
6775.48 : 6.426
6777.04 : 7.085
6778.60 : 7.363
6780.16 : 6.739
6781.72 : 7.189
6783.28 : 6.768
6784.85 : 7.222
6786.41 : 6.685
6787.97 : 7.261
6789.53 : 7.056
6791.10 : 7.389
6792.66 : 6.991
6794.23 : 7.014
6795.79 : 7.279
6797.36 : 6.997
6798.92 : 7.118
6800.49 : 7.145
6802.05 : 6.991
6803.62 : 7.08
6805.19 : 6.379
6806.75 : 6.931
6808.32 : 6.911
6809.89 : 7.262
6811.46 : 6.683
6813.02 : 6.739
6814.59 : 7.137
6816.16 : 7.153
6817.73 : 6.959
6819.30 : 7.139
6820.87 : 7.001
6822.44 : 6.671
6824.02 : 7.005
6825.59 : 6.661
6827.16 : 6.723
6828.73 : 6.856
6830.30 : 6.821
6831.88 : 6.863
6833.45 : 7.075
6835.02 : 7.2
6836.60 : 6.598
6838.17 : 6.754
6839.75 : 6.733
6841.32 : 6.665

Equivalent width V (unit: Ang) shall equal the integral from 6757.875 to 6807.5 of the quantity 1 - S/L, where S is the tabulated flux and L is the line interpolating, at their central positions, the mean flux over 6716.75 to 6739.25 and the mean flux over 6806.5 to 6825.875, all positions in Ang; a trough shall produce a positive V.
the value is -0.32 Ang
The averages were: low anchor 6.98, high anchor 6.95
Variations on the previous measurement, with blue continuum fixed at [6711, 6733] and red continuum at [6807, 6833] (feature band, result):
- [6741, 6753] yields 0.3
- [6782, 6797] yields -0.3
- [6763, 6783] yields 0.0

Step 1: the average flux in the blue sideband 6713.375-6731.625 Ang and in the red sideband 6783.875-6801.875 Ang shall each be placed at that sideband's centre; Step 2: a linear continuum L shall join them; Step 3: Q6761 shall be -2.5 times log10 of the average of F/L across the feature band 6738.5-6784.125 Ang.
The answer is 0.01 mag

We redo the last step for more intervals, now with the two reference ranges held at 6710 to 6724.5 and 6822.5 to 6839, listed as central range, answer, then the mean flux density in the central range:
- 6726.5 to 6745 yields 0.004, 6.96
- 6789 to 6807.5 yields -0.022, 7.03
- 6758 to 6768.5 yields -0.014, 7.03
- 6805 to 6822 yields -0.013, 6.95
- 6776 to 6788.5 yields -0.017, 7.02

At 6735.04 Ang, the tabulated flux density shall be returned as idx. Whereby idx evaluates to 6.804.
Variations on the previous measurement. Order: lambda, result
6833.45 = 7.075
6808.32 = 6.911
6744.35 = 7.04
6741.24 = 6.887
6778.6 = 7.363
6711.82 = 7.4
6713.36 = 7.023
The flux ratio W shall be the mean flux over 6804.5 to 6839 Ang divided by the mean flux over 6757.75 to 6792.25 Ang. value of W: 1.0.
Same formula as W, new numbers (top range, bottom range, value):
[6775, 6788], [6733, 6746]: 1.01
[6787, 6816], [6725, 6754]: 1.02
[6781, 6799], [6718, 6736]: 1.01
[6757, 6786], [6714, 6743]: 1.01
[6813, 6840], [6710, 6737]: 0.99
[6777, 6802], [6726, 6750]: 1.02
